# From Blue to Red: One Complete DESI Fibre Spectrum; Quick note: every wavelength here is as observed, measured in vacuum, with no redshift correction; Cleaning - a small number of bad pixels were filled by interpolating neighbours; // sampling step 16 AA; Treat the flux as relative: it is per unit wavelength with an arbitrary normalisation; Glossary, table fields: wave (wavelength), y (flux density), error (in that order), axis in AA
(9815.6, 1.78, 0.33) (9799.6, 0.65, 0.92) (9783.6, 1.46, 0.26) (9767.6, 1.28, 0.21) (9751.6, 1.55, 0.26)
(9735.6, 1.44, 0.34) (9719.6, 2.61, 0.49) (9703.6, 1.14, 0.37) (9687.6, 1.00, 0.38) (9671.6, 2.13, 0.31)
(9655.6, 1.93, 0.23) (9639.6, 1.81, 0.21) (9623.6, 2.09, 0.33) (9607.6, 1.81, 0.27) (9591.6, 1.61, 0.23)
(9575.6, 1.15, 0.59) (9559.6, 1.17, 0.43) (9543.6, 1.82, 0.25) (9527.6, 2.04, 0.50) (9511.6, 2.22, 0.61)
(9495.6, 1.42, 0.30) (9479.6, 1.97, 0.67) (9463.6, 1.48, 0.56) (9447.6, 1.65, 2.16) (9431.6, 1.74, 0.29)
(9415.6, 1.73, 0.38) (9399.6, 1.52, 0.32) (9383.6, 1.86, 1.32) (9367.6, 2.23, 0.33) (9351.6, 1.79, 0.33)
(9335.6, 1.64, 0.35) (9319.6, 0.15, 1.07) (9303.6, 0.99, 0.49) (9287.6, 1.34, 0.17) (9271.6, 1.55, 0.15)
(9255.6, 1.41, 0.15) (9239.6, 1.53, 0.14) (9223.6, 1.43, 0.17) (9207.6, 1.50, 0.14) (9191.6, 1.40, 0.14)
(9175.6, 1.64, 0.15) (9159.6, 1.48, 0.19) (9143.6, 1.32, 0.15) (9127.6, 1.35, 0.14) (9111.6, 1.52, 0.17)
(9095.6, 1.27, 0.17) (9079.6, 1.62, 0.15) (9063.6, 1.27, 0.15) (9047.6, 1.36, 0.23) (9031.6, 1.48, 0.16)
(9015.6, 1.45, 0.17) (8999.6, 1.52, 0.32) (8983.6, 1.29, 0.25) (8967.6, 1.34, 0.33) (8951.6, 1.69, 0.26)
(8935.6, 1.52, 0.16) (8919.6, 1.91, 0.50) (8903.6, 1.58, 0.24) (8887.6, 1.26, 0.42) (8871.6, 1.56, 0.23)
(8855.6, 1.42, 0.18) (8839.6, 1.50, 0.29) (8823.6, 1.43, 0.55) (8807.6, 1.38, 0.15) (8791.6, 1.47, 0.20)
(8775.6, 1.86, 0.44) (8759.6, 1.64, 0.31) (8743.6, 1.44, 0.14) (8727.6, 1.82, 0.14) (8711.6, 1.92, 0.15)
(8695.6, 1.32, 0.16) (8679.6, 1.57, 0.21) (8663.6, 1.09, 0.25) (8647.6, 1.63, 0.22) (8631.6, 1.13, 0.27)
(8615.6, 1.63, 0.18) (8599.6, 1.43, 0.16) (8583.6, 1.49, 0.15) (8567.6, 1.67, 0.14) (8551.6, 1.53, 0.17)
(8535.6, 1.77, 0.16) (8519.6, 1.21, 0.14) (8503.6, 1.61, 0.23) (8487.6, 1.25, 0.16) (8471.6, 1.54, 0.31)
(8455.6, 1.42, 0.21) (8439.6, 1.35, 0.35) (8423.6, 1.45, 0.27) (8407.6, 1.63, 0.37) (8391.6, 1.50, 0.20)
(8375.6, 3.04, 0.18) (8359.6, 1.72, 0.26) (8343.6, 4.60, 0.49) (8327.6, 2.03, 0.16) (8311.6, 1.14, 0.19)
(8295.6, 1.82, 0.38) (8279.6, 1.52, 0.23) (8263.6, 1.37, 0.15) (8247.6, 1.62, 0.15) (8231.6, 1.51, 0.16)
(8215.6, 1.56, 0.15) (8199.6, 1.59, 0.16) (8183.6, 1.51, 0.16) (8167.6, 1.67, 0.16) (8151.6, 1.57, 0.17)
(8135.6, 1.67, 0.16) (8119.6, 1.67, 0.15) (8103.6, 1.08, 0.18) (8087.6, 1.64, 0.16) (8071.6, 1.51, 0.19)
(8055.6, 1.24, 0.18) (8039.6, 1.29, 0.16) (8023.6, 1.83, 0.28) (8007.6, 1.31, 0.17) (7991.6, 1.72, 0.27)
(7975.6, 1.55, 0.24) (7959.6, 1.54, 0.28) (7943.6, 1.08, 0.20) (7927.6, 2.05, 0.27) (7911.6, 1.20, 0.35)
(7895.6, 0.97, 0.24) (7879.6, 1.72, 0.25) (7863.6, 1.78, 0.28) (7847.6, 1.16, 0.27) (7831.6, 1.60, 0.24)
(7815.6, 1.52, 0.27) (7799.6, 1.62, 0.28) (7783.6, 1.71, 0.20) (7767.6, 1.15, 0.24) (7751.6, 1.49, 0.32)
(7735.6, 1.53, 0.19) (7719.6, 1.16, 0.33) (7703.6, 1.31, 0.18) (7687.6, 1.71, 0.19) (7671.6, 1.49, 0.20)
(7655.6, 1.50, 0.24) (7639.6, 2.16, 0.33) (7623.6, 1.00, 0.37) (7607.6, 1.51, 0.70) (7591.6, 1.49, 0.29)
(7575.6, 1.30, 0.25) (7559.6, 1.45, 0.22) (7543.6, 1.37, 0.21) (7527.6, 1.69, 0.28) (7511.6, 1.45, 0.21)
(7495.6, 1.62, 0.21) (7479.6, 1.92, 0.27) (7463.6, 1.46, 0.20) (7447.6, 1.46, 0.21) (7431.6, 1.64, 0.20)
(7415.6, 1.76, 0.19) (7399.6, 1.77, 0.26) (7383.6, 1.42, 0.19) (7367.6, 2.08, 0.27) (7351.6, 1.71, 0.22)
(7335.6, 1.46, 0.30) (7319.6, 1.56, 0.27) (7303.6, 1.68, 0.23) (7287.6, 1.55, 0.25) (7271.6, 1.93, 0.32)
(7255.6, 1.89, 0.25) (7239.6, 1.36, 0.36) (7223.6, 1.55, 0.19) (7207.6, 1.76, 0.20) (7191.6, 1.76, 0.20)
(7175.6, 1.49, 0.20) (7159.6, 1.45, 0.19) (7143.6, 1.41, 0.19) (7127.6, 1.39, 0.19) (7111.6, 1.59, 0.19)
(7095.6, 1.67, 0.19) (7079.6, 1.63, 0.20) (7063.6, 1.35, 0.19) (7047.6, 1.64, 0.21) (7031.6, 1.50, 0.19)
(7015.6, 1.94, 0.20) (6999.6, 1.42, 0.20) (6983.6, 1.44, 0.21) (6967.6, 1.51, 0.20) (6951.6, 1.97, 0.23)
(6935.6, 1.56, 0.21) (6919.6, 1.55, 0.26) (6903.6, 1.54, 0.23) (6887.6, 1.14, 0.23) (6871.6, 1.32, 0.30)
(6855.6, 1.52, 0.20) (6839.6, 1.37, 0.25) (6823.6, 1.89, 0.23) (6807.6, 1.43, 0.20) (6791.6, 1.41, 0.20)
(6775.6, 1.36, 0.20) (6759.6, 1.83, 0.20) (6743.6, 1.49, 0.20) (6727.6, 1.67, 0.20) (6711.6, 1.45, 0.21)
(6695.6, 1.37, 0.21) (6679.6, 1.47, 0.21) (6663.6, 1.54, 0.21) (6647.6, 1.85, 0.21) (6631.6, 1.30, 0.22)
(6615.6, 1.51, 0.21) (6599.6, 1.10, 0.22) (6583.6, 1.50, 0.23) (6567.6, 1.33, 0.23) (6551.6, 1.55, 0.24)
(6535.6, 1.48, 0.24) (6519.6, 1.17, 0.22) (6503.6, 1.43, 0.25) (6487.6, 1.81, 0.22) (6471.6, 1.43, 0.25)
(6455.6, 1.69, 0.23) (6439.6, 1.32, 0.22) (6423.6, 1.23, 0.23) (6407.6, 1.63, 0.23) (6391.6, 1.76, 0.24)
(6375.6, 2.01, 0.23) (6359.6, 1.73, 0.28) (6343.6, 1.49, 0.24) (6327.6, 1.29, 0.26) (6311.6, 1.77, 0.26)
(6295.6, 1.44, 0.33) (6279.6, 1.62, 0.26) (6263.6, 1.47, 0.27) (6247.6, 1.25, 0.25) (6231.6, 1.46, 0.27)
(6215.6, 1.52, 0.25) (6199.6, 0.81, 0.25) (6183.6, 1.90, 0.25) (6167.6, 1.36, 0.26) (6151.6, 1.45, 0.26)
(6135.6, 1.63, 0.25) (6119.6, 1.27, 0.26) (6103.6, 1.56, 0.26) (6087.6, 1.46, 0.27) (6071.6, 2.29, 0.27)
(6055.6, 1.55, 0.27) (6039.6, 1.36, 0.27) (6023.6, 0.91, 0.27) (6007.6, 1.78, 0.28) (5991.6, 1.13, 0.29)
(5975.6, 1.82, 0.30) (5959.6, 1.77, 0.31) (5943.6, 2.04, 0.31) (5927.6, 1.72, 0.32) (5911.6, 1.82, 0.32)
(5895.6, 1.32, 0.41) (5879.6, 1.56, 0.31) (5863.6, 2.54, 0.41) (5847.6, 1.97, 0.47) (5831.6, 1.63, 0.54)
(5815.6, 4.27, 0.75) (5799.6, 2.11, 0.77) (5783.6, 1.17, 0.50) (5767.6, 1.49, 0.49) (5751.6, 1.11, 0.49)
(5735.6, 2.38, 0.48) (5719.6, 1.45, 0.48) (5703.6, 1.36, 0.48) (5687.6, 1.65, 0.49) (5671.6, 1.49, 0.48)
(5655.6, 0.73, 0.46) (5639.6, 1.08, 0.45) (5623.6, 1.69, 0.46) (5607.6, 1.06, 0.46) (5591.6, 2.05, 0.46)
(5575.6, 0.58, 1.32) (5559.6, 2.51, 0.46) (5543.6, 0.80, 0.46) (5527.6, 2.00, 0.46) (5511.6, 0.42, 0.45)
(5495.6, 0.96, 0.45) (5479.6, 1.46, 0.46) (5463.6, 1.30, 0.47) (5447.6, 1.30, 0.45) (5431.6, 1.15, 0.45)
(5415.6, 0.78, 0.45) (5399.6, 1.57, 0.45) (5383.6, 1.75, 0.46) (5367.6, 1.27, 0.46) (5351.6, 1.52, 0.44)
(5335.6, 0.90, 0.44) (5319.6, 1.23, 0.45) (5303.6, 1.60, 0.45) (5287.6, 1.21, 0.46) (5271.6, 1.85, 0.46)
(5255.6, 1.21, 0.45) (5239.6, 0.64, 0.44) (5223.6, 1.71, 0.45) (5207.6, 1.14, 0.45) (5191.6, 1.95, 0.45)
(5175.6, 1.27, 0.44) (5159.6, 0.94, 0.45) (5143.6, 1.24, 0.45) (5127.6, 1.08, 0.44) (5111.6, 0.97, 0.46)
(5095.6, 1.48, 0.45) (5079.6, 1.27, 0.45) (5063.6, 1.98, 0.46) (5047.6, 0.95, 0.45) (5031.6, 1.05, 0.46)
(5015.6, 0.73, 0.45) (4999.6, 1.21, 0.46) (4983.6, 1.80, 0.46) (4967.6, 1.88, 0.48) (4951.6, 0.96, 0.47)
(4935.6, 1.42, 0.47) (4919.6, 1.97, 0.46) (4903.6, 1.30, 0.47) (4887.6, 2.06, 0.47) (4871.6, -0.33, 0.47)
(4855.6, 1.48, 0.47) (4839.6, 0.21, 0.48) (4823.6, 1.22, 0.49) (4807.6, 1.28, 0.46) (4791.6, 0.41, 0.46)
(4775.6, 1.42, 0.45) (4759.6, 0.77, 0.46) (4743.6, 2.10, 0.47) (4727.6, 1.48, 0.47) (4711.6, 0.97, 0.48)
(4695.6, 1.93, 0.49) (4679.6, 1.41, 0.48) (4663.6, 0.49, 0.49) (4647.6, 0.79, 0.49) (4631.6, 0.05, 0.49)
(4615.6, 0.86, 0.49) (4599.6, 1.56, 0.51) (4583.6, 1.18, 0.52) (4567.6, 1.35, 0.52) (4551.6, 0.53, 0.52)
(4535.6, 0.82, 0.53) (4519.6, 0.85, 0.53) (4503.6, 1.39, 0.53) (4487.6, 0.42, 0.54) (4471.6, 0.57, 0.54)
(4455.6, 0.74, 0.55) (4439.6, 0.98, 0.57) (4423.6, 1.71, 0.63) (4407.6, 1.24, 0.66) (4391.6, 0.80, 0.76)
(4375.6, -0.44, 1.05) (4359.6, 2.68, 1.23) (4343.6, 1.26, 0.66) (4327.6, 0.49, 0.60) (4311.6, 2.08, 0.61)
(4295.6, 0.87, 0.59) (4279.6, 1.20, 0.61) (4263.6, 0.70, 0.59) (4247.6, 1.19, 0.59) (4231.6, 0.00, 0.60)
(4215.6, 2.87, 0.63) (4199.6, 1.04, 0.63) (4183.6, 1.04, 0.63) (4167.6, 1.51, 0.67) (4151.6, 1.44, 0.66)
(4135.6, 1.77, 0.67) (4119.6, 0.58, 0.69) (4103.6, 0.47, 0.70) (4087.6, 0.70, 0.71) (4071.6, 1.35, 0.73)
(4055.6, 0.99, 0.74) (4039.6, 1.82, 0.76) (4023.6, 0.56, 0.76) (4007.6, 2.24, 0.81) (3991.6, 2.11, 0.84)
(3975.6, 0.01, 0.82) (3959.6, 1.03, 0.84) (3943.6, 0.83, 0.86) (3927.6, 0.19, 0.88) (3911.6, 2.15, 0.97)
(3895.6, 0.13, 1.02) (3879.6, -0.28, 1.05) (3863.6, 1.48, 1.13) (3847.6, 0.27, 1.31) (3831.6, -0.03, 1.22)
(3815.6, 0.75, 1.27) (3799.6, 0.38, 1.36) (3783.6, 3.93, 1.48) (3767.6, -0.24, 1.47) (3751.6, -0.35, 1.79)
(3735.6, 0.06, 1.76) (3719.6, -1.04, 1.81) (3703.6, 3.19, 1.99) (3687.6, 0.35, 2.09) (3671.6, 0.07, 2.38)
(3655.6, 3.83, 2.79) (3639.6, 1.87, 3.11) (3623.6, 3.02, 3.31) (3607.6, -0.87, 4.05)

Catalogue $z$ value 0.27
